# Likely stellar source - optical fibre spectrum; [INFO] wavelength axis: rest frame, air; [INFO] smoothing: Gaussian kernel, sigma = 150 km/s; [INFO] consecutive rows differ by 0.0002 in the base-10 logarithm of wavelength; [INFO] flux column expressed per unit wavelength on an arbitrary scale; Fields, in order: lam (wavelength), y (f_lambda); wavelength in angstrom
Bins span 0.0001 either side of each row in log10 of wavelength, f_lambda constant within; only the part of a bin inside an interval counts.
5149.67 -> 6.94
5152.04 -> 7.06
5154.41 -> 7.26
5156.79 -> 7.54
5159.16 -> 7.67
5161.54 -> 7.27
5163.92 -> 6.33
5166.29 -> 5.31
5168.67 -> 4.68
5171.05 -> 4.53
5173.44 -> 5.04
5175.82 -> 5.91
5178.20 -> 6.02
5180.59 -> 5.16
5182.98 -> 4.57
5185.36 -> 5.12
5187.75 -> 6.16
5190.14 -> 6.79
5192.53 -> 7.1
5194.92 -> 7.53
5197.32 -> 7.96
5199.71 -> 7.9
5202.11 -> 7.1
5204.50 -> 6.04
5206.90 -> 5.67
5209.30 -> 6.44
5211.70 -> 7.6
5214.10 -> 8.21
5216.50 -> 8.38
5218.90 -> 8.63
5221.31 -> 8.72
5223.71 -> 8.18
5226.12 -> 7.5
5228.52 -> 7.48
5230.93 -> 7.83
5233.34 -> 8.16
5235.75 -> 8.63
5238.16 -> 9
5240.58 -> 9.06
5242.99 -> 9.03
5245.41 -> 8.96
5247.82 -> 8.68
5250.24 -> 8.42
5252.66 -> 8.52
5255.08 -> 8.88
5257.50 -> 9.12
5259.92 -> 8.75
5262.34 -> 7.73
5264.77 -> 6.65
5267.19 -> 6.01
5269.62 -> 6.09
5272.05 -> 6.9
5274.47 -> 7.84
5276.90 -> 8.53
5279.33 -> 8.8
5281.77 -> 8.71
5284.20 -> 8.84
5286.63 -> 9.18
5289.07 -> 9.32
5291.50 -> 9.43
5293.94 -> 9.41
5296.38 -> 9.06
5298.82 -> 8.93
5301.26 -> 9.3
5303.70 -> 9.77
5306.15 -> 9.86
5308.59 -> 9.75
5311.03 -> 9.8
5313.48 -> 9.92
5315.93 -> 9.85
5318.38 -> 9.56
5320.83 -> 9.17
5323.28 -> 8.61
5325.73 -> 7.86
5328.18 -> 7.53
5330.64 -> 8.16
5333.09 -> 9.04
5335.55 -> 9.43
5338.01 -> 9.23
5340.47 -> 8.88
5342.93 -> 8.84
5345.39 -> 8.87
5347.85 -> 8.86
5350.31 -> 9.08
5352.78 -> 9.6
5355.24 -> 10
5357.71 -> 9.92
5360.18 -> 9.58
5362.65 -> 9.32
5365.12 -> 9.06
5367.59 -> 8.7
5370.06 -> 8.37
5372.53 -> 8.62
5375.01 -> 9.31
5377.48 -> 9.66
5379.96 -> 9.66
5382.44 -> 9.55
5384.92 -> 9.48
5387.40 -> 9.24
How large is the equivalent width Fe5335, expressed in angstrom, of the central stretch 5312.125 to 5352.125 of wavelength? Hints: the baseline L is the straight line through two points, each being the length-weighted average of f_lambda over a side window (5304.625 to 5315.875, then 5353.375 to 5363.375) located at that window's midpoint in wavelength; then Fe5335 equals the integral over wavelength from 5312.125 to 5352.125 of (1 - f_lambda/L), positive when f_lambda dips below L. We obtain 3.4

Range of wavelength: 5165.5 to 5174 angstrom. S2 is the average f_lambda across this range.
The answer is 4.85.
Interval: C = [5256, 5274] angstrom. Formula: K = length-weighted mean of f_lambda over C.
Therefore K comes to 7.37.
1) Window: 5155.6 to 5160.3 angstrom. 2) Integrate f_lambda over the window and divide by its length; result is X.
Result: 7.61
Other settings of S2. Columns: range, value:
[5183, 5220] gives 7.03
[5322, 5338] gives 8.5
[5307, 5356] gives 9.1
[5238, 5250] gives 8.9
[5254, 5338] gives 8.71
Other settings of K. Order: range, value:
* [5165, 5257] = 7.25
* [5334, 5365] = 9.29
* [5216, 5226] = 8.38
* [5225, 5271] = 8.13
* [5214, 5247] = 8.42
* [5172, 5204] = 6.32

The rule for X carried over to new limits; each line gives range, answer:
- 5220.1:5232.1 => 7.94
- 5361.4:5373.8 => 8.82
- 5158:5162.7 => 7.46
